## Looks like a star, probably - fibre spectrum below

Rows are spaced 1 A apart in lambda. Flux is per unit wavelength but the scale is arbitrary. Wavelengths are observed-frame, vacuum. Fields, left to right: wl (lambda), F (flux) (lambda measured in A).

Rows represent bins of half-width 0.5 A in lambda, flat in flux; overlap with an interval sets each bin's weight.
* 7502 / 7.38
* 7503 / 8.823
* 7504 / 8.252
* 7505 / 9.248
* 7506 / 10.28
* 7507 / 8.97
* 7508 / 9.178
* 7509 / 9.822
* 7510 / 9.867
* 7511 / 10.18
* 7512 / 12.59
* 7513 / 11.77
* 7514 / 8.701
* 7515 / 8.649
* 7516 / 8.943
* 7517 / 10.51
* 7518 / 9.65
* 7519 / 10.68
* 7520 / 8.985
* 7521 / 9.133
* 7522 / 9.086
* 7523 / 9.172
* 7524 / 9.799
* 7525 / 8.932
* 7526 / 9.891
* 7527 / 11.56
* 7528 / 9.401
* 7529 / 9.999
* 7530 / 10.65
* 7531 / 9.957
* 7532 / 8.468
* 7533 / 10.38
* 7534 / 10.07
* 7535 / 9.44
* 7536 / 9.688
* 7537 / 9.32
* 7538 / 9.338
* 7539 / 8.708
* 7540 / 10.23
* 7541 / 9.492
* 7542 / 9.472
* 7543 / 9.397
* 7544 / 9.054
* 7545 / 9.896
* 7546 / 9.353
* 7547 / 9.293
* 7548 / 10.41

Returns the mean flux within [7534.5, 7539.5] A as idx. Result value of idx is 9.3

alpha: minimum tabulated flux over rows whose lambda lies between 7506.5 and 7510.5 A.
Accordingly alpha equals 8.97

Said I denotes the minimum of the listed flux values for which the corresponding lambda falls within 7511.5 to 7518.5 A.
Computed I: 8.649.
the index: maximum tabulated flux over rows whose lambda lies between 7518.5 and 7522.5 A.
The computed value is 10.68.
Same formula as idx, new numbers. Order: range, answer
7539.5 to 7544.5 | 9.53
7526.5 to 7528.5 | 10.5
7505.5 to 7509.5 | 9.56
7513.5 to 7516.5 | 8.76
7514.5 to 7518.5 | 9.44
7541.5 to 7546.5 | 9.43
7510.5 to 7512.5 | 11.4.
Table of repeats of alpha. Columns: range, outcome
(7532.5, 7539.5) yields 8.708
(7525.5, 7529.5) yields 9.401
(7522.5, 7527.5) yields 8.932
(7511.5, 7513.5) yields 11.77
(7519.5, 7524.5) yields 8.985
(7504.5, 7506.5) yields 9.248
